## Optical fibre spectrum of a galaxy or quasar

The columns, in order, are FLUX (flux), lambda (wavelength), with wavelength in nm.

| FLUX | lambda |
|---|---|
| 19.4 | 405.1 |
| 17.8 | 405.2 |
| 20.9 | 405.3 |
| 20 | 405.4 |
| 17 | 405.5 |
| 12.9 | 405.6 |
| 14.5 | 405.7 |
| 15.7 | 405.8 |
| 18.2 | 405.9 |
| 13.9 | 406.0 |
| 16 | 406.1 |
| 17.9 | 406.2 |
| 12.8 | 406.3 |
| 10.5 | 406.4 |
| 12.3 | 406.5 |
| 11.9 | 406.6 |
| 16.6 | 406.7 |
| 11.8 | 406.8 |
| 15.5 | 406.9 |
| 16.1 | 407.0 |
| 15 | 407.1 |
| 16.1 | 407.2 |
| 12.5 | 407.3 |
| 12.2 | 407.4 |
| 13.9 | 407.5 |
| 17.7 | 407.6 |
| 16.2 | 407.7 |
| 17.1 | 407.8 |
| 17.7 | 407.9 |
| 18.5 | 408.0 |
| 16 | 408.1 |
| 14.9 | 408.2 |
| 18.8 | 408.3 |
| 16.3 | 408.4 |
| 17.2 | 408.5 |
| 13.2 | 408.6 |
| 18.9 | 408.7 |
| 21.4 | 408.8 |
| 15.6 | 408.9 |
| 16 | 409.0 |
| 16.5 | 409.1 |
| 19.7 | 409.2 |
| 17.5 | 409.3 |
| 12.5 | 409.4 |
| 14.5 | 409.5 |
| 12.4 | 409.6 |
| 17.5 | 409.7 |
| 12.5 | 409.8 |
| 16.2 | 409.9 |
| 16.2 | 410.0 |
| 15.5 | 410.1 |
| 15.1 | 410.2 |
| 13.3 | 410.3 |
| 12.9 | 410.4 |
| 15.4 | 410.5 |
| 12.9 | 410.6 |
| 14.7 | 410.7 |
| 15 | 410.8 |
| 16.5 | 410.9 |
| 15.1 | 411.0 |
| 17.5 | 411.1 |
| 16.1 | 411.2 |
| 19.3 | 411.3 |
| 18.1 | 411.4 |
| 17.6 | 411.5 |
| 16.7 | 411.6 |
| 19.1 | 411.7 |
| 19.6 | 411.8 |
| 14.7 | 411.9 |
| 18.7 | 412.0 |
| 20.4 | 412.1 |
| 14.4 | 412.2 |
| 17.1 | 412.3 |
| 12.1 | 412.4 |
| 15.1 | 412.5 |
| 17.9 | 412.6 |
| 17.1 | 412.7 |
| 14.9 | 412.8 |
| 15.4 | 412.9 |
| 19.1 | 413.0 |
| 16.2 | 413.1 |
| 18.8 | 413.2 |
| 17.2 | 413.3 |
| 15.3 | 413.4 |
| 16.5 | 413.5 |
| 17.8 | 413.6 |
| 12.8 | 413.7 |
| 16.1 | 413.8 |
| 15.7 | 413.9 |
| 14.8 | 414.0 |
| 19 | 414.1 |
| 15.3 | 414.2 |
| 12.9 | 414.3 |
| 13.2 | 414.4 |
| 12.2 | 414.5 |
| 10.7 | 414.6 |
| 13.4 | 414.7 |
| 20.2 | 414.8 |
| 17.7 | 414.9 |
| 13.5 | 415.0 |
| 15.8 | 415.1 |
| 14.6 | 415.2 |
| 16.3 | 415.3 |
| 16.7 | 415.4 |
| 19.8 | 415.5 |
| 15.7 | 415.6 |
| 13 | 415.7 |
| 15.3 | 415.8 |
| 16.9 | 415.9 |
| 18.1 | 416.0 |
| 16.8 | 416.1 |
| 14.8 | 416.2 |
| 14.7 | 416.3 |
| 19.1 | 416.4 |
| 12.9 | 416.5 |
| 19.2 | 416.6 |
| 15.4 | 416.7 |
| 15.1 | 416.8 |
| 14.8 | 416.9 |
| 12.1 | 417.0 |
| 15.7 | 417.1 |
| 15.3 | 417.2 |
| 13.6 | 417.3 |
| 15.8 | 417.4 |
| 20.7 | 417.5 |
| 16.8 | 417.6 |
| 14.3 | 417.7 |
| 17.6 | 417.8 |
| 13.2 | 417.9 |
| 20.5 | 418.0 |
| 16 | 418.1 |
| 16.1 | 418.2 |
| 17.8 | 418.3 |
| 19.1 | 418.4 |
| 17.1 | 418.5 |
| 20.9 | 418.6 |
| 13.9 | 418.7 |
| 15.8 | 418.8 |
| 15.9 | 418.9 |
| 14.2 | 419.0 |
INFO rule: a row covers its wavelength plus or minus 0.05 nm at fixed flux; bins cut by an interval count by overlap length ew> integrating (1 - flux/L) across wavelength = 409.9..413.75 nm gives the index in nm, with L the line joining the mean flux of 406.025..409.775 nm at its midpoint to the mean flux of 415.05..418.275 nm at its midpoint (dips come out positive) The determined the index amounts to -0.12 nm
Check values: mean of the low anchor 15.6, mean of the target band 16.3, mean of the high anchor 16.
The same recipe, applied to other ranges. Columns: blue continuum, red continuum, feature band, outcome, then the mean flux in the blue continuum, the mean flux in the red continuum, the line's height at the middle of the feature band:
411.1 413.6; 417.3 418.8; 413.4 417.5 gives 0.35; 17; 17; 17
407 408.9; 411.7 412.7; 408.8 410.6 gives 0.12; 16.3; 16.8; 16.5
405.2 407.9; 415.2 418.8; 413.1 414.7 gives 0.08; 15.3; 16.3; 16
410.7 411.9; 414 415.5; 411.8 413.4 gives -0.02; 17.1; 15.3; 16.4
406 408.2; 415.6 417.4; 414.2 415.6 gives 0.02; 14.9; 15.5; 15.4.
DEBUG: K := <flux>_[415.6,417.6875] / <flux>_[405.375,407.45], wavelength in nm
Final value 1.1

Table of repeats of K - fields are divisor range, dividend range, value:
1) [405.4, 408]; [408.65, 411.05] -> 1.04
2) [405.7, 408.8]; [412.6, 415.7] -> 1.02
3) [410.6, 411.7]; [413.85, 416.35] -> 0.93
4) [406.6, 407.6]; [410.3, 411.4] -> 1.08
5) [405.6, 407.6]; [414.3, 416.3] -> 1.07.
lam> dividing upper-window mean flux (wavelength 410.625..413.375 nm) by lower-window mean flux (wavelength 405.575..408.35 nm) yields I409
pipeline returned 1.1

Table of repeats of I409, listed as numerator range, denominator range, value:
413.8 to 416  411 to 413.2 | 0.91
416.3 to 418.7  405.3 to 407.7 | 1.09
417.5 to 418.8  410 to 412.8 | 1.05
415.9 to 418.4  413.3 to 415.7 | 1.05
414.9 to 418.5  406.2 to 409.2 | 1.03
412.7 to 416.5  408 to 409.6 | 0.96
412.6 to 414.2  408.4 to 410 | 1.02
